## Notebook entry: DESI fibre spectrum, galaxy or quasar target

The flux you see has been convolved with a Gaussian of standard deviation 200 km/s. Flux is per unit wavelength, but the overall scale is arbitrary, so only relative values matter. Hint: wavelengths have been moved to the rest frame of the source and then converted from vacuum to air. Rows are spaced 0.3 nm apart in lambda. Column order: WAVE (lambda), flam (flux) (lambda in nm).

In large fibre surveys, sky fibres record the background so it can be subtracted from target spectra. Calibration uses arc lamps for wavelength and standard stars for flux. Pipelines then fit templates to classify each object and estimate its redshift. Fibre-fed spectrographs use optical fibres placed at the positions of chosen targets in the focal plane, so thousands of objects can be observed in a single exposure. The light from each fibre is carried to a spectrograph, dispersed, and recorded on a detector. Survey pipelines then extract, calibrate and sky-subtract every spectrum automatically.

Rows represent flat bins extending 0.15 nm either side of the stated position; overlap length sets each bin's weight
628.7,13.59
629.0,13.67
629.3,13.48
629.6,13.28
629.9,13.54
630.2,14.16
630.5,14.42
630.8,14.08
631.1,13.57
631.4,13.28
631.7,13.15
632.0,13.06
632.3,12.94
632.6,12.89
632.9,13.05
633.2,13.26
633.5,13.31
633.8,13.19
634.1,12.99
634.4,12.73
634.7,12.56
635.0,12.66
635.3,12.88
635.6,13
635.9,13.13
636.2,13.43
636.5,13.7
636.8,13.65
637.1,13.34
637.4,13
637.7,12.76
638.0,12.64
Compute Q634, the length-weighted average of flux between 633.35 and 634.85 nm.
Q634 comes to 13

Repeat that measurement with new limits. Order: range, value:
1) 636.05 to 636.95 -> 13.6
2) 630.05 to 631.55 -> 13.9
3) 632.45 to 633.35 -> 13.1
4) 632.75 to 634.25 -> 13.2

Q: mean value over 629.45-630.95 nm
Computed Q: 13.9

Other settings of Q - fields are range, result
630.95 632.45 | 13.2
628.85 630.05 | 13.5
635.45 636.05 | 13.1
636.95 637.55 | 13.2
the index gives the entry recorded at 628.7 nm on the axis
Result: 13.59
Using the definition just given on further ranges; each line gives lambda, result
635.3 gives 12.88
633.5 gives 13.31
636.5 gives 13.7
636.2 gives 13.43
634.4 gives 12.73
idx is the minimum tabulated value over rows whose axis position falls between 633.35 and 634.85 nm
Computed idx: 12.56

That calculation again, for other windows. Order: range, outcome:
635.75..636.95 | 13.13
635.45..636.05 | 13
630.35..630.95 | 14.08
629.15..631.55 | 13.28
